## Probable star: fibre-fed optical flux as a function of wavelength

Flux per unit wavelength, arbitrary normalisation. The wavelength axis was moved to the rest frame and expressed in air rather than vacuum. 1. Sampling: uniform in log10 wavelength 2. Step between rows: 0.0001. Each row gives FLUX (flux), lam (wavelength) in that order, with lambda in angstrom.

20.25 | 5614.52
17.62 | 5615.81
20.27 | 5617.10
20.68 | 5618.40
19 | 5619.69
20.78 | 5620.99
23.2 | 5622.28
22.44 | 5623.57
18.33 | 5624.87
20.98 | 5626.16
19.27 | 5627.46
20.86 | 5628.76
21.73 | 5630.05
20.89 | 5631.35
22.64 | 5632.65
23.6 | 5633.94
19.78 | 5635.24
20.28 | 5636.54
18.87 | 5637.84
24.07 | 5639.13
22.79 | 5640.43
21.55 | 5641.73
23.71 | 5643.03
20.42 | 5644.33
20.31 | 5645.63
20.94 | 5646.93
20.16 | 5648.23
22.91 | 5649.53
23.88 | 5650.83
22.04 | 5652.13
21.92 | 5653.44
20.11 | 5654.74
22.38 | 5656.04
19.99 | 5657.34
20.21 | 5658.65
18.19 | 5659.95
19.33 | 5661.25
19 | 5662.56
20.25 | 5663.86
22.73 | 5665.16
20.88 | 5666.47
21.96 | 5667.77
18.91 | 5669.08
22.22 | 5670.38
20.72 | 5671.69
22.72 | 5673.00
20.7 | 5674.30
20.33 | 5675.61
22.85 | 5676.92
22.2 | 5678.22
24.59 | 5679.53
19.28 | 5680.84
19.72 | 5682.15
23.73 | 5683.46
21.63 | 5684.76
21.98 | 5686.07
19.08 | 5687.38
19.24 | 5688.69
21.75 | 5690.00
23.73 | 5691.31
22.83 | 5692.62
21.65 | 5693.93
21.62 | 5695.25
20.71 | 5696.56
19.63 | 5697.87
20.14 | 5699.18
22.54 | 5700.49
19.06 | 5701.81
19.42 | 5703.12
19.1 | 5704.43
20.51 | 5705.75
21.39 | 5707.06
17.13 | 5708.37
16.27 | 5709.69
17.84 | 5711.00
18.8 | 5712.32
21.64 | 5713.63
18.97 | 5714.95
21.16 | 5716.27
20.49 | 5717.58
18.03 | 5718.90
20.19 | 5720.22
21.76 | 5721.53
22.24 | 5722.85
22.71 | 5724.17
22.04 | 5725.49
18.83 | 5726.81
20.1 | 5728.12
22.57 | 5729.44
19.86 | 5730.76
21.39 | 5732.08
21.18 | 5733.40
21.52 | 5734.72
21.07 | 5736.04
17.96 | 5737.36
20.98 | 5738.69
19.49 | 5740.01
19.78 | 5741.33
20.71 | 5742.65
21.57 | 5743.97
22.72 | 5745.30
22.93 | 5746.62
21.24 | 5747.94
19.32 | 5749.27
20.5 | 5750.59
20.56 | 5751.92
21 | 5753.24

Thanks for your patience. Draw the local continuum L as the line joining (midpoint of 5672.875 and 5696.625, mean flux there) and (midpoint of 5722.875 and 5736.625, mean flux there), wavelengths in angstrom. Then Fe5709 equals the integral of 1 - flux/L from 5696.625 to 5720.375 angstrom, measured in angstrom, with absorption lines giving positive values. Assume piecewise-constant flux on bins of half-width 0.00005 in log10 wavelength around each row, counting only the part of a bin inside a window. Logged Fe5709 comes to 2.0 angstrom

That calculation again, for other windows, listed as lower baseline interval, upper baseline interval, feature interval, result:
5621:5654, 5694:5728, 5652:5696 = -0.80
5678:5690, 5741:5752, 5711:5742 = 0.95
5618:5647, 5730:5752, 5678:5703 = -0.36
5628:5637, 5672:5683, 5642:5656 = -0.14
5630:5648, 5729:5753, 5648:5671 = 0.44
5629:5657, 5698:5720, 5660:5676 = 0.09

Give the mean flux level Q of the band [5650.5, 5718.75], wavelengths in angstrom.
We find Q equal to 20.7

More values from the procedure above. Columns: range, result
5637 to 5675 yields 21.2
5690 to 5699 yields 21.6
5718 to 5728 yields 20.8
